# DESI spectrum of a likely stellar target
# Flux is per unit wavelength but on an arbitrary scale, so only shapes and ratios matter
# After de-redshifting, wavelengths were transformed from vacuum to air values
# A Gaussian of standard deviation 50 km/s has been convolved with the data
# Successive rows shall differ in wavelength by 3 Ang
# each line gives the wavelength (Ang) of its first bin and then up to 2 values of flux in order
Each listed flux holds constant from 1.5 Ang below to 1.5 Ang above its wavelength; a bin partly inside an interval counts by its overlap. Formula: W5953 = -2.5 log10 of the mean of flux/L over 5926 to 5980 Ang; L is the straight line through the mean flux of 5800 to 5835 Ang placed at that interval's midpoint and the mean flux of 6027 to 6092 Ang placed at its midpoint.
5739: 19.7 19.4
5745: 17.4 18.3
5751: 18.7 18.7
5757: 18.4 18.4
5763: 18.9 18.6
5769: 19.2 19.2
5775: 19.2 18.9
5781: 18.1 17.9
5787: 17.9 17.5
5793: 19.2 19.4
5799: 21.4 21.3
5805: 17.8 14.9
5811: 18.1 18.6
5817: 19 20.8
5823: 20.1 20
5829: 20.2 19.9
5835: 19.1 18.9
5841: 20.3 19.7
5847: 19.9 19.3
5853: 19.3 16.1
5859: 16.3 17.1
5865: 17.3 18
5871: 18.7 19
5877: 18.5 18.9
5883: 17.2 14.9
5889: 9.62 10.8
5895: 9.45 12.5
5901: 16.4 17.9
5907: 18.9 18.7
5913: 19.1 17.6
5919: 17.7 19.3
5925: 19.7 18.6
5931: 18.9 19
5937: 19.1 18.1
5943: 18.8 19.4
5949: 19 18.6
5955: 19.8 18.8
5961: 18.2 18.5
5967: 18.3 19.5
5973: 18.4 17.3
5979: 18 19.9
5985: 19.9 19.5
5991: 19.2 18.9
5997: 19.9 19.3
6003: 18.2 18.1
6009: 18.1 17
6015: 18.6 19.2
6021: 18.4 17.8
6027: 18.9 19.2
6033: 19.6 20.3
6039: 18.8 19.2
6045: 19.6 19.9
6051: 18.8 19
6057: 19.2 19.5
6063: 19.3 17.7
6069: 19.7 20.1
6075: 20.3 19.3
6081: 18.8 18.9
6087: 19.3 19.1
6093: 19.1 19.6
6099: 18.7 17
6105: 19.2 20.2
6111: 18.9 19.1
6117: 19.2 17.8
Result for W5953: 0.032 mag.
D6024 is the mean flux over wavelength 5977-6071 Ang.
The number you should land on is 19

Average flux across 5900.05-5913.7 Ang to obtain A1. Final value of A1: 18.2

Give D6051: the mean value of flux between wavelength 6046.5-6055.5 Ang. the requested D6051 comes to 19.2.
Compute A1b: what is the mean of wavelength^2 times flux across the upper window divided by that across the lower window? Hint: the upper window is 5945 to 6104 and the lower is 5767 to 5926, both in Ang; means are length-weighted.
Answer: 1.12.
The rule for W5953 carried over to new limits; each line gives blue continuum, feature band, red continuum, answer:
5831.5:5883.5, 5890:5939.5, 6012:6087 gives 0.10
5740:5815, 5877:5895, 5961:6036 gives 0.30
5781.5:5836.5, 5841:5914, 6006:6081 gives 0.13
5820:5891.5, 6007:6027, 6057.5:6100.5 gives 0.04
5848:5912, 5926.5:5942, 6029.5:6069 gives -0.08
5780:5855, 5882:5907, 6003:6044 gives 0.34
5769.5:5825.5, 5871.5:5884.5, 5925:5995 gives 0.03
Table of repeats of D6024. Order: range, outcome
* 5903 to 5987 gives 18.8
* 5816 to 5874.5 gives 18.9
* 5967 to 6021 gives 18.7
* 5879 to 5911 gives 14.9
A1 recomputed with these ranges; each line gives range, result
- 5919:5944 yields 18.9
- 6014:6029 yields 18.6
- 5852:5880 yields 17.8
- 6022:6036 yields 19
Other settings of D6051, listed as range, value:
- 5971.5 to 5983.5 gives 18.4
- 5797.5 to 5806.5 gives 20.2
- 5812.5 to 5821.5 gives 19.5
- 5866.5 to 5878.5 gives 18.6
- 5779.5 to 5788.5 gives 18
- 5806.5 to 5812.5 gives 16.5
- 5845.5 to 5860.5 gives 18.2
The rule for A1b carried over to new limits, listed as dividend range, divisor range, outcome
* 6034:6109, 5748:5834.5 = 1.12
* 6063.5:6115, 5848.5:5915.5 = 1.24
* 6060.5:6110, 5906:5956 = 1.07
